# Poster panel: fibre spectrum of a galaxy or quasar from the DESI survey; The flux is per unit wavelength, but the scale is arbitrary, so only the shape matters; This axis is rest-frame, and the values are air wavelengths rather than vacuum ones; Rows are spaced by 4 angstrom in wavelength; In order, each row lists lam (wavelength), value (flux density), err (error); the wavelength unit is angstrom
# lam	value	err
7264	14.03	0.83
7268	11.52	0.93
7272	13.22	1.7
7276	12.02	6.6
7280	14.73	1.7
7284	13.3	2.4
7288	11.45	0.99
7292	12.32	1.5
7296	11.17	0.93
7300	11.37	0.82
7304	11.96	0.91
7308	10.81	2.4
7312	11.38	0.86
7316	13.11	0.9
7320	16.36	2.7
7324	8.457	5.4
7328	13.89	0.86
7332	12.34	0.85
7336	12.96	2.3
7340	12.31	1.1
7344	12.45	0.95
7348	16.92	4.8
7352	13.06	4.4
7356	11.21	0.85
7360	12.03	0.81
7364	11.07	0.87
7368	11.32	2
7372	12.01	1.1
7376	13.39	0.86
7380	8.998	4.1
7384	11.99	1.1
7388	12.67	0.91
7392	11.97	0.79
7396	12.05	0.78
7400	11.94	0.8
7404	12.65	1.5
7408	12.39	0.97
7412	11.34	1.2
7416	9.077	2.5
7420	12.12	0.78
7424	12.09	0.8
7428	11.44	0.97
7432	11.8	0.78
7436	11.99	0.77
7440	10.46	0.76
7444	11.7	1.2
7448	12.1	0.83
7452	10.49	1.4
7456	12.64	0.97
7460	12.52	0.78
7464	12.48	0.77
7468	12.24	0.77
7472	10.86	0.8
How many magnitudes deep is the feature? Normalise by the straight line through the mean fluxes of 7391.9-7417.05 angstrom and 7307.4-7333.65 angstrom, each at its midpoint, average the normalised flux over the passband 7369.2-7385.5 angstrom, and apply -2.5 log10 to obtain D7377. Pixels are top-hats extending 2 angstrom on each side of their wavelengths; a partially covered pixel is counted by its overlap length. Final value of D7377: 0.03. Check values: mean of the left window 12.4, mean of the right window 11.7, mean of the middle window 11.6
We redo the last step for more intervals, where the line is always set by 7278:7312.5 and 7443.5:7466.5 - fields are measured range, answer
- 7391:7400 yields 0.00 mag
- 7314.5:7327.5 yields -0.06 mag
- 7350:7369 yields 0.03 mag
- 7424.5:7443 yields 0.05 mag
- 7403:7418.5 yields 0.07 mag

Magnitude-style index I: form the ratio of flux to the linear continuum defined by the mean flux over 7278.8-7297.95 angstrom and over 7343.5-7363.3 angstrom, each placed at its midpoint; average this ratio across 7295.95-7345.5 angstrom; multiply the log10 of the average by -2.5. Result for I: 0.047 mag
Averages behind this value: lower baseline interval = 12.5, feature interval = 12.2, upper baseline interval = 13.1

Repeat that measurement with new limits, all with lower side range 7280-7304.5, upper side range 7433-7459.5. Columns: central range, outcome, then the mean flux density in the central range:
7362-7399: 0.01 mag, 11.7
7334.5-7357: -0.11 mag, 13.2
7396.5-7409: -0.05 mag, 12.3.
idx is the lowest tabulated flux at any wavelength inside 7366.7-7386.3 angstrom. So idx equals 8.998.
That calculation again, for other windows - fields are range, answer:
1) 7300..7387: 8.457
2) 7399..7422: 9.077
